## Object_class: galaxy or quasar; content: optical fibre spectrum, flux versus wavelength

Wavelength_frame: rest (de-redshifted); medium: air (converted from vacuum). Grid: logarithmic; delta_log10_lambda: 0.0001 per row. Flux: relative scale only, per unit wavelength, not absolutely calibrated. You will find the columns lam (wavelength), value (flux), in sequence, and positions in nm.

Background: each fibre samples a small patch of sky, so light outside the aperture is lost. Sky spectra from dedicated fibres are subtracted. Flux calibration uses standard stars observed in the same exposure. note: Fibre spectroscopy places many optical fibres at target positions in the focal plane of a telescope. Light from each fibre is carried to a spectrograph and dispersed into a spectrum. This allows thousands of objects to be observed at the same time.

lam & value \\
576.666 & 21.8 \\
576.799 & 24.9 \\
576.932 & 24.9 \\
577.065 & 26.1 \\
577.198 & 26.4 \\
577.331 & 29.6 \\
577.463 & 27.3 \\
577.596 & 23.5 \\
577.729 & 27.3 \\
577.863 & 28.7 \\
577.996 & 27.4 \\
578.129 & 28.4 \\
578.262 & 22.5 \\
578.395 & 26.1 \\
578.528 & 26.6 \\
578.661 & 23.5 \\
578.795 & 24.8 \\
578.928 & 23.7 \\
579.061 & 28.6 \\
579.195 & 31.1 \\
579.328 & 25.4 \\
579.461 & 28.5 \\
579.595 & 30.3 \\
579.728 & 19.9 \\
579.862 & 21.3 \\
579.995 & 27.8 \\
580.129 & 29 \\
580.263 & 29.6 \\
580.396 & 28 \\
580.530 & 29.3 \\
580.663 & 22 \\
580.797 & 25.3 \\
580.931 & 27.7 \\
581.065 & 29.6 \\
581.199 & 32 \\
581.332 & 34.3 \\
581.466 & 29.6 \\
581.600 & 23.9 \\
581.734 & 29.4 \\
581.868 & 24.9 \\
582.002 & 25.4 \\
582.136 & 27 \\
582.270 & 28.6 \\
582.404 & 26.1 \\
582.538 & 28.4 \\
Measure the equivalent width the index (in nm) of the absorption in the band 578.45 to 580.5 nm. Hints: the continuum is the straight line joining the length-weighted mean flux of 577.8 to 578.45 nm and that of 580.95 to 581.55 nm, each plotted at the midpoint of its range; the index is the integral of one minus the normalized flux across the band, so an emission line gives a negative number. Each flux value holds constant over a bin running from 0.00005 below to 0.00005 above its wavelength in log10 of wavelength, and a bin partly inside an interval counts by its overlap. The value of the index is 0.136 nm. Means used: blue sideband 26.6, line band 26.6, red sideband 30.9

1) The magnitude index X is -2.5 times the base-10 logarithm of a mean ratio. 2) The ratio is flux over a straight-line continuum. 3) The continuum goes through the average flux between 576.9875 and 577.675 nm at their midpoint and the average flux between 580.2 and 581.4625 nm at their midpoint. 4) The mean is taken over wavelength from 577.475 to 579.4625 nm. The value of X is 0.04 mag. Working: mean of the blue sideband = 26.6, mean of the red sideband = 28.7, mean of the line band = 26.4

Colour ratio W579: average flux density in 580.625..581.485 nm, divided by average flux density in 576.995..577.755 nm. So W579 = 1.1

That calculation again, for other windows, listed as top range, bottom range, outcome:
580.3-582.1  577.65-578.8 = 1.06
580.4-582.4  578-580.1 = 1.07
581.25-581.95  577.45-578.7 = 1.09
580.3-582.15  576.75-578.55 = 1.05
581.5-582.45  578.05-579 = 1.06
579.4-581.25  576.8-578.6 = 1.02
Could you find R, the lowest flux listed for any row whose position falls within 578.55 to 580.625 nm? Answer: 19.9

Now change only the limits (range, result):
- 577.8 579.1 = 22.5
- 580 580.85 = 22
